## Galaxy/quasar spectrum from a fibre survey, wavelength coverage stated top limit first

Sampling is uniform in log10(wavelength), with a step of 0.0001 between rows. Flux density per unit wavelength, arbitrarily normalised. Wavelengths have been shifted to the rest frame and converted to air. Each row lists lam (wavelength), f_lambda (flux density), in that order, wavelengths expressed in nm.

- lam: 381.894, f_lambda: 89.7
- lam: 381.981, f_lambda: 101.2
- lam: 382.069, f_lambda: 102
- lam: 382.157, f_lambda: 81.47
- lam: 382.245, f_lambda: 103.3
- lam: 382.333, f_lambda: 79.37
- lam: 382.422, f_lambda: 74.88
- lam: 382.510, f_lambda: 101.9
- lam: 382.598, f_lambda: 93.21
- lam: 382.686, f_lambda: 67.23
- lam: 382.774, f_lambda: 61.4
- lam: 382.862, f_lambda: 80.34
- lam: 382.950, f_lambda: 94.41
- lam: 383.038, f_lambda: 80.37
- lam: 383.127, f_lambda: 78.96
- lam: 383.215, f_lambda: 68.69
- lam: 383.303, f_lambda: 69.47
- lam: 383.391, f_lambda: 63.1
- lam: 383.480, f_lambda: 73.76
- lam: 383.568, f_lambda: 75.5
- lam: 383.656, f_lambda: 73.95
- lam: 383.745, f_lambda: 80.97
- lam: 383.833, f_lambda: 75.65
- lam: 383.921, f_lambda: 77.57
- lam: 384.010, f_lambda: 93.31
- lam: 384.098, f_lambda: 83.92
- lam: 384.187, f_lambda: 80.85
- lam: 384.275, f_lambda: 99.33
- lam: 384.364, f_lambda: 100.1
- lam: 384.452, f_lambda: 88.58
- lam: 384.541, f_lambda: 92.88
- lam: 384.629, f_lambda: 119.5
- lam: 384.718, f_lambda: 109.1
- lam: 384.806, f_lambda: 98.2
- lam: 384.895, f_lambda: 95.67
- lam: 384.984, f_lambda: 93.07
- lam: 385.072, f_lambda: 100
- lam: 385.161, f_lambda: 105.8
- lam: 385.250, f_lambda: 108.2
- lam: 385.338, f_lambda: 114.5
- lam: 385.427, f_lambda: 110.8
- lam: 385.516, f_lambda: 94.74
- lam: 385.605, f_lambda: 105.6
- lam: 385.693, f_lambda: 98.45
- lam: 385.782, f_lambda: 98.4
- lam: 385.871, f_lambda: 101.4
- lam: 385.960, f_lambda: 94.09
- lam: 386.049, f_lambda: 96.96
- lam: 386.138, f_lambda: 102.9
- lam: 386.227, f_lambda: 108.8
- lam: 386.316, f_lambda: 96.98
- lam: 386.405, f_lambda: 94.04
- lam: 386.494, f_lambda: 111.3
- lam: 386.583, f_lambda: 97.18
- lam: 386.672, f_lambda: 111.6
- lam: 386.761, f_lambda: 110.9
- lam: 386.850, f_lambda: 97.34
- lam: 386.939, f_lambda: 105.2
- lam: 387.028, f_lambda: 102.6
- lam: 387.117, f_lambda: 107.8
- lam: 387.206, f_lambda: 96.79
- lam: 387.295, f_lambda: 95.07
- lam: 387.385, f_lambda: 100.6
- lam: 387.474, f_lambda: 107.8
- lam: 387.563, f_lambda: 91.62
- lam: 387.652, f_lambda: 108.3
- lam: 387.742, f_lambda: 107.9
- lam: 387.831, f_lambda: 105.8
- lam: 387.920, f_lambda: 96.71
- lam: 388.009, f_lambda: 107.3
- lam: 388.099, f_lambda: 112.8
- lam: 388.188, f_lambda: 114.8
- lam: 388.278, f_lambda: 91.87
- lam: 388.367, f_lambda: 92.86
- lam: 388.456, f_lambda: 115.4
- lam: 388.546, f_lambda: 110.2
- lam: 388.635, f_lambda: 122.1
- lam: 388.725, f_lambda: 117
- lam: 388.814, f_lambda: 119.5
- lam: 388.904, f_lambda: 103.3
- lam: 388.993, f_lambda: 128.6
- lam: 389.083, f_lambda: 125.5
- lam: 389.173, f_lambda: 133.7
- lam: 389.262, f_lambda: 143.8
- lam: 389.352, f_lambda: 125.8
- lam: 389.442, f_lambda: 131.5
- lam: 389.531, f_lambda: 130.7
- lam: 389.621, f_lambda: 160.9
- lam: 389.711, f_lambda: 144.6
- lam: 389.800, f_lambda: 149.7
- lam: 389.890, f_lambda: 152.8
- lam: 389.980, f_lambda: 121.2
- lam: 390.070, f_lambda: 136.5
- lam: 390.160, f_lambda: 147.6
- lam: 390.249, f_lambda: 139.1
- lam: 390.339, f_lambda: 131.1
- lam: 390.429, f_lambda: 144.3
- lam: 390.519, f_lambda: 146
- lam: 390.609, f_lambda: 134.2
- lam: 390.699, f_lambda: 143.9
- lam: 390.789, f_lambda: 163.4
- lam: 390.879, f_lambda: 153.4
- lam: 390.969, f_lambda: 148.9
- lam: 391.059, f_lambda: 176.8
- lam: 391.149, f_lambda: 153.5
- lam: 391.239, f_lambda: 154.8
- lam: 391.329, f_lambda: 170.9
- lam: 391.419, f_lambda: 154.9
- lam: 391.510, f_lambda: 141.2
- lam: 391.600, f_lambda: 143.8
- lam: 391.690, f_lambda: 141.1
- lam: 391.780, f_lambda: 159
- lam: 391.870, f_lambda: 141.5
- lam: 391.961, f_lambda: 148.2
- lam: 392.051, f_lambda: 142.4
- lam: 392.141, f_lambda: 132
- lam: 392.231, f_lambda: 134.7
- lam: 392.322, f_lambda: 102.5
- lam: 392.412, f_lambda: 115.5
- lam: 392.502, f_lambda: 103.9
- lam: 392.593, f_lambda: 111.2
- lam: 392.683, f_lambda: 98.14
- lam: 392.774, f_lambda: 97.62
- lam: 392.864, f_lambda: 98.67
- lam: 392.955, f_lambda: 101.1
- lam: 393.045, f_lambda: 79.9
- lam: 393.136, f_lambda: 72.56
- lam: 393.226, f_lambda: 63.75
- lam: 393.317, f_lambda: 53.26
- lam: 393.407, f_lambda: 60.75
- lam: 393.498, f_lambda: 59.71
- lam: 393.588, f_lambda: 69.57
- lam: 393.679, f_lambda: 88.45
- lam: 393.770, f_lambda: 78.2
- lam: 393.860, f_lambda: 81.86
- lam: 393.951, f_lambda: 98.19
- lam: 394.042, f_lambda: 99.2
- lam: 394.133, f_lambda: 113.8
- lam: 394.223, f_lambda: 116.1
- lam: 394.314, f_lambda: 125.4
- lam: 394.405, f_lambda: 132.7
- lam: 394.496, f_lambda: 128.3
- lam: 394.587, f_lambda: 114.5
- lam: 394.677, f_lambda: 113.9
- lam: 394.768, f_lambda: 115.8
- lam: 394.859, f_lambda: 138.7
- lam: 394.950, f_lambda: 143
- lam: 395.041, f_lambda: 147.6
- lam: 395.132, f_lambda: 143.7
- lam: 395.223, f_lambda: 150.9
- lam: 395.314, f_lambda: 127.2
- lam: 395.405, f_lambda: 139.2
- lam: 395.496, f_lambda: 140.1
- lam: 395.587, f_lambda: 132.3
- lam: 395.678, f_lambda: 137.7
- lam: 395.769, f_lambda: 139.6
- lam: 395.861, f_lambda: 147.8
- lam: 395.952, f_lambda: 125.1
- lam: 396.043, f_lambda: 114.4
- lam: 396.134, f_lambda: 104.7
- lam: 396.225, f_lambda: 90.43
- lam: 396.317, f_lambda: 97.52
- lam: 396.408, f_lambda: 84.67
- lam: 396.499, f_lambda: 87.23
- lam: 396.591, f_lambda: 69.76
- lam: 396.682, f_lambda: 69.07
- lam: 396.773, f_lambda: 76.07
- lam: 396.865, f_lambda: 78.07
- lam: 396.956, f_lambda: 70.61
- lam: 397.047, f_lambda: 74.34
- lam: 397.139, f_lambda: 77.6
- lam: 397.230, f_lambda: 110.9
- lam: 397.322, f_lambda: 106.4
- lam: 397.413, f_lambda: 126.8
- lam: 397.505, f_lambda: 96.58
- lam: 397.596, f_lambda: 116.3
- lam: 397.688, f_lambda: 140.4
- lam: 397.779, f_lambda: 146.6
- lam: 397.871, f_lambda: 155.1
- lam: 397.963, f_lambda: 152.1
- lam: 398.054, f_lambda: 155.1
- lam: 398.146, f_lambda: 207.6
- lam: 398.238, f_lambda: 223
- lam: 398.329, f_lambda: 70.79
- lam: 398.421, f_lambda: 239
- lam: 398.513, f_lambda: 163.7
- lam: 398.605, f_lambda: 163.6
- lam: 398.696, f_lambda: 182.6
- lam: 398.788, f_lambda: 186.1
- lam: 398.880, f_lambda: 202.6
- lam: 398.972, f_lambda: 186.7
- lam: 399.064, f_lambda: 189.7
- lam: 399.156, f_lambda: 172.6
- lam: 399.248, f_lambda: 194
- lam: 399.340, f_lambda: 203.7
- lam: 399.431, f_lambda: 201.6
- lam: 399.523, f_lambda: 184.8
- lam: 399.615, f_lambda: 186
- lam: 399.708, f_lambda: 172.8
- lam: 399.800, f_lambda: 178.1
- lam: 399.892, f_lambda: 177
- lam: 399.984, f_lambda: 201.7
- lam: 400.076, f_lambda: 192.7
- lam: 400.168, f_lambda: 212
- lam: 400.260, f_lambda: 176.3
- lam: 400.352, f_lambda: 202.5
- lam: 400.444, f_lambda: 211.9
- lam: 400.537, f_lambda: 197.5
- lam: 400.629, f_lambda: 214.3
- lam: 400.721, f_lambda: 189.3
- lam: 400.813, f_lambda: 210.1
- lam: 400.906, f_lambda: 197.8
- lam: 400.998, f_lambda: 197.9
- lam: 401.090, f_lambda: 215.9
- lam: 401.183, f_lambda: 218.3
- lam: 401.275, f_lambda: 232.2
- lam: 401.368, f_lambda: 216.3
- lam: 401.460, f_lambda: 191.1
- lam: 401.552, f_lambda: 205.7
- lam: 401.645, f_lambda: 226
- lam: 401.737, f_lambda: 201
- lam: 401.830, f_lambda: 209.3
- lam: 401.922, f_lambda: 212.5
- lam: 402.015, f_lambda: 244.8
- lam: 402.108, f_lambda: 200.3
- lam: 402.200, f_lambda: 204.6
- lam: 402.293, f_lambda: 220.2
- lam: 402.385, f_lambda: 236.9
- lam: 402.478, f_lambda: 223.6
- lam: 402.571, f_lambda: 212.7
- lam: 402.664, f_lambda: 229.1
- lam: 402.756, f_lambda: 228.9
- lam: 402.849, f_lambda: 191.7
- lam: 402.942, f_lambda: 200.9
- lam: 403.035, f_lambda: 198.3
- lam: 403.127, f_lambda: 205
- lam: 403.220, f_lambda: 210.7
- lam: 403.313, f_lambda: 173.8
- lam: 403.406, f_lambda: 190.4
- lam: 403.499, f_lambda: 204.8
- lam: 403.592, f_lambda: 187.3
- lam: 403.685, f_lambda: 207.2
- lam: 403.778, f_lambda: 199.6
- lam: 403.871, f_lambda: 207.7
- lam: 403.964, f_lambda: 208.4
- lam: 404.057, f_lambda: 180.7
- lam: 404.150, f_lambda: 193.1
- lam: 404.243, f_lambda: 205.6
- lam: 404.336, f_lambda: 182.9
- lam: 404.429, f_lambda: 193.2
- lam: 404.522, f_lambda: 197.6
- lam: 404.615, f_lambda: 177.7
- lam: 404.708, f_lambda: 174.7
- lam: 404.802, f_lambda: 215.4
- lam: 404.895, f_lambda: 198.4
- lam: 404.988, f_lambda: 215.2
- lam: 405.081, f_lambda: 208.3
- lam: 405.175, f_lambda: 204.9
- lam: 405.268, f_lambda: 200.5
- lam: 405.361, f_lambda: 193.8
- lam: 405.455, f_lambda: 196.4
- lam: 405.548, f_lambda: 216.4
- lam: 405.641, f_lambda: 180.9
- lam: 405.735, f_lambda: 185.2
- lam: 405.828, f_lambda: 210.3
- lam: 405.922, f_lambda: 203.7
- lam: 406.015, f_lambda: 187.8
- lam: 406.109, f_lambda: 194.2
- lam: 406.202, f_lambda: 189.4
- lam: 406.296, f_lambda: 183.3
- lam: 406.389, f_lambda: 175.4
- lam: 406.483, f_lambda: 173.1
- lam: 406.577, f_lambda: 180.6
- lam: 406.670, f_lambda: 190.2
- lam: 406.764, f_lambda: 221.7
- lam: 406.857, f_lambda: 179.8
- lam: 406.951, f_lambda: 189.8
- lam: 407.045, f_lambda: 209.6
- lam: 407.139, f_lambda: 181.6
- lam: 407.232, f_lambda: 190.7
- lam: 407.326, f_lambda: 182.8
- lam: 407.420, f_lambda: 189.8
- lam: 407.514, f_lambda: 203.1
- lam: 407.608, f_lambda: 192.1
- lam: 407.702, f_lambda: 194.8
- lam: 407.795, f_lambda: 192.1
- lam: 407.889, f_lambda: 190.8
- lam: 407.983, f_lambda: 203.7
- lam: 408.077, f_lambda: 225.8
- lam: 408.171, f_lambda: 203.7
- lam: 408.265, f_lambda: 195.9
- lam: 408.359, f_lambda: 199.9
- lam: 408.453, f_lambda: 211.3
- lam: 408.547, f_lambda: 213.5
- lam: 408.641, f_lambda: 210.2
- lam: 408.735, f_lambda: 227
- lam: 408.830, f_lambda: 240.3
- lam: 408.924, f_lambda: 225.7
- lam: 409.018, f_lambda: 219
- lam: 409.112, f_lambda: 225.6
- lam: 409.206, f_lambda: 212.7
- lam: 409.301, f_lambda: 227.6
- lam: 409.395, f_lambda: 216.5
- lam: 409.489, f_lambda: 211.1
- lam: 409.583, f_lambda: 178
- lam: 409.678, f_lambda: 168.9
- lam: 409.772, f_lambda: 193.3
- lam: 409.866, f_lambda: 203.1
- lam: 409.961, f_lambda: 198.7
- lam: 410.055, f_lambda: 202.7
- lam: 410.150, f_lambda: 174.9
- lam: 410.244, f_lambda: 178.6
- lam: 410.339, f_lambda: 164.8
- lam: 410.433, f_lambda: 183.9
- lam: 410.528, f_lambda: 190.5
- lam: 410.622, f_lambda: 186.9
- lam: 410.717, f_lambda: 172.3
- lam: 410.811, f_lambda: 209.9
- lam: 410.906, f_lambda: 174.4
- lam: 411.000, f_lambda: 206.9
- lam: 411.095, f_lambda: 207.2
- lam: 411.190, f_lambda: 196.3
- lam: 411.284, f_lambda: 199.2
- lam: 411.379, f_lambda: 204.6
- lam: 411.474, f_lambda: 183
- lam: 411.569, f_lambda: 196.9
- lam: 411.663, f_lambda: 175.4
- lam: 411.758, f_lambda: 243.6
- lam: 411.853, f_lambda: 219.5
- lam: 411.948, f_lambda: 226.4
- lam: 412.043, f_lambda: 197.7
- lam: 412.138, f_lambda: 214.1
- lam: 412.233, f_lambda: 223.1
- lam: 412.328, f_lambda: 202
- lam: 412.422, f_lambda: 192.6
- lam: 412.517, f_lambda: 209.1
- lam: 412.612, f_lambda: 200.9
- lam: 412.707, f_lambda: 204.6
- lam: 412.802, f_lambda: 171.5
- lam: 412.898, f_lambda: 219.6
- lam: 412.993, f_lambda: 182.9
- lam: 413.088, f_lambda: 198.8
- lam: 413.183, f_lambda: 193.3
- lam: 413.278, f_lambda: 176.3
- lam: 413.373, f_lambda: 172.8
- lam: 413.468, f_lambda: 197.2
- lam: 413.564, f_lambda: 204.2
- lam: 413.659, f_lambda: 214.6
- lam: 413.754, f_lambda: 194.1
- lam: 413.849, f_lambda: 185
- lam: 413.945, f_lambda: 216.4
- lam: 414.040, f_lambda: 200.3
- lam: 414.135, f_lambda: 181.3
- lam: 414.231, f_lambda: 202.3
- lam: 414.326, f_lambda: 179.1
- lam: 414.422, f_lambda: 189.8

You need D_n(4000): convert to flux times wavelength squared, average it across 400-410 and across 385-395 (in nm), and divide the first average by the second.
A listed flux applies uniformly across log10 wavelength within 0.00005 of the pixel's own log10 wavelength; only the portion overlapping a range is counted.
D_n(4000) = 1.88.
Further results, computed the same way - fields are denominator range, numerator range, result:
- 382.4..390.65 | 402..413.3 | 2.11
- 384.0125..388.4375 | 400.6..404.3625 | 2.22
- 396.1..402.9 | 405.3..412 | 1.20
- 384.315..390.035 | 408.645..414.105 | 2.05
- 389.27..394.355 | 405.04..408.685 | 1.72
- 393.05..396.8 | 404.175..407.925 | 1.91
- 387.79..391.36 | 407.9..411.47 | 1.68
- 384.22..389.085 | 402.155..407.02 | 2.09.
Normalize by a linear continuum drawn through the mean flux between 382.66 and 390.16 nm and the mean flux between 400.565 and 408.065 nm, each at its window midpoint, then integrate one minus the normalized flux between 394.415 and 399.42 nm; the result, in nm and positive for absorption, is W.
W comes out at 0.811 nm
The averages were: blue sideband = 103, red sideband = 201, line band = 135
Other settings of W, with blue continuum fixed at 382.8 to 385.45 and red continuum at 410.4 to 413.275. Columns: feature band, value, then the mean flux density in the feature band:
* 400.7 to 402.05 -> -0.46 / 211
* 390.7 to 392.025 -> -0.40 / 153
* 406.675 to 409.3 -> -0.30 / 205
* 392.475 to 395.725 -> 0.54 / 108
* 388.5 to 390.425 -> -0.38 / 132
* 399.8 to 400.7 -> -0.26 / 197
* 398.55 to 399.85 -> -0.32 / 186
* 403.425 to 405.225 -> -0.30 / 198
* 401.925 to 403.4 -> -0.44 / 211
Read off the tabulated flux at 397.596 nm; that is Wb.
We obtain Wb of 116.3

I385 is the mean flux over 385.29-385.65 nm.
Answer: 107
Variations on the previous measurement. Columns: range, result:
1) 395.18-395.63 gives 138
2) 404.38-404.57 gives 195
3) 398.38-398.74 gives 187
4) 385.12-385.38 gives 110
